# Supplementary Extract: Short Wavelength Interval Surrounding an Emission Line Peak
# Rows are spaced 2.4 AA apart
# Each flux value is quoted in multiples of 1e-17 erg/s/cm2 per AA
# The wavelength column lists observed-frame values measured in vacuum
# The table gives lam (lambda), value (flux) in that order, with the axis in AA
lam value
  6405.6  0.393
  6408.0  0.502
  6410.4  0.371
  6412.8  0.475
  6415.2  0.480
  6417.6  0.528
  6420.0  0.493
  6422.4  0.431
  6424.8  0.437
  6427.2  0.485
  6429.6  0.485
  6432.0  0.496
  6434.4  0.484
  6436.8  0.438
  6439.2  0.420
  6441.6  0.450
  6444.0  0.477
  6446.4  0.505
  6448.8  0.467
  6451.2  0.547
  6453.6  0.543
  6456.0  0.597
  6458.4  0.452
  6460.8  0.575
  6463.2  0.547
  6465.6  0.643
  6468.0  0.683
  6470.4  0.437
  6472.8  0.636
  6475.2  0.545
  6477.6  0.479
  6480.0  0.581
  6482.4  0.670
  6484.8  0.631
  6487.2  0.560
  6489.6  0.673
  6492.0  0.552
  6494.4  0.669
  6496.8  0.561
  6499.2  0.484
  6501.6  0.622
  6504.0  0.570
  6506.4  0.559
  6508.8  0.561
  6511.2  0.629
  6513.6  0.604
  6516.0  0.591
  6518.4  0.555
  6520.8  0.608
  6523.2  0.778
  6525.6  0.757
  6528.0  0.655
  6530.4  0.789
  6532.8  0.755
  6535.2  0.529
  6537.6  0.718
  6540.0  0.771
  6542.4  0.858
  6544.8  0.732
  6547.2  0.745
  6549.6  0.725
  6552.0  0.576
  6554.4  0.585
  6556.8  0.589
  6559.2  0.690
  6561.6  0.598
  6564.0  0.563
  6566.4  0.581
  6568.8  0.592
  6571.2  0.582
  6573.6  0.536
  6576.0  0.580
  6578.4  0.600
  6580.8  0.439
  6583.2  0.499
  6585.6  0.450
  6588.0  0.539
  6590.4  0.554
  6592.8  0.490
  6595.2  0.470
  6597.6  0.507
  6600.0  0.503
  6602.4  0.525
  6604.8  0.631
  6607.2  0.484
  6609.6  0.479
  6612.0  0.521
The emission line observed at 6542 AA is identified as C III]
